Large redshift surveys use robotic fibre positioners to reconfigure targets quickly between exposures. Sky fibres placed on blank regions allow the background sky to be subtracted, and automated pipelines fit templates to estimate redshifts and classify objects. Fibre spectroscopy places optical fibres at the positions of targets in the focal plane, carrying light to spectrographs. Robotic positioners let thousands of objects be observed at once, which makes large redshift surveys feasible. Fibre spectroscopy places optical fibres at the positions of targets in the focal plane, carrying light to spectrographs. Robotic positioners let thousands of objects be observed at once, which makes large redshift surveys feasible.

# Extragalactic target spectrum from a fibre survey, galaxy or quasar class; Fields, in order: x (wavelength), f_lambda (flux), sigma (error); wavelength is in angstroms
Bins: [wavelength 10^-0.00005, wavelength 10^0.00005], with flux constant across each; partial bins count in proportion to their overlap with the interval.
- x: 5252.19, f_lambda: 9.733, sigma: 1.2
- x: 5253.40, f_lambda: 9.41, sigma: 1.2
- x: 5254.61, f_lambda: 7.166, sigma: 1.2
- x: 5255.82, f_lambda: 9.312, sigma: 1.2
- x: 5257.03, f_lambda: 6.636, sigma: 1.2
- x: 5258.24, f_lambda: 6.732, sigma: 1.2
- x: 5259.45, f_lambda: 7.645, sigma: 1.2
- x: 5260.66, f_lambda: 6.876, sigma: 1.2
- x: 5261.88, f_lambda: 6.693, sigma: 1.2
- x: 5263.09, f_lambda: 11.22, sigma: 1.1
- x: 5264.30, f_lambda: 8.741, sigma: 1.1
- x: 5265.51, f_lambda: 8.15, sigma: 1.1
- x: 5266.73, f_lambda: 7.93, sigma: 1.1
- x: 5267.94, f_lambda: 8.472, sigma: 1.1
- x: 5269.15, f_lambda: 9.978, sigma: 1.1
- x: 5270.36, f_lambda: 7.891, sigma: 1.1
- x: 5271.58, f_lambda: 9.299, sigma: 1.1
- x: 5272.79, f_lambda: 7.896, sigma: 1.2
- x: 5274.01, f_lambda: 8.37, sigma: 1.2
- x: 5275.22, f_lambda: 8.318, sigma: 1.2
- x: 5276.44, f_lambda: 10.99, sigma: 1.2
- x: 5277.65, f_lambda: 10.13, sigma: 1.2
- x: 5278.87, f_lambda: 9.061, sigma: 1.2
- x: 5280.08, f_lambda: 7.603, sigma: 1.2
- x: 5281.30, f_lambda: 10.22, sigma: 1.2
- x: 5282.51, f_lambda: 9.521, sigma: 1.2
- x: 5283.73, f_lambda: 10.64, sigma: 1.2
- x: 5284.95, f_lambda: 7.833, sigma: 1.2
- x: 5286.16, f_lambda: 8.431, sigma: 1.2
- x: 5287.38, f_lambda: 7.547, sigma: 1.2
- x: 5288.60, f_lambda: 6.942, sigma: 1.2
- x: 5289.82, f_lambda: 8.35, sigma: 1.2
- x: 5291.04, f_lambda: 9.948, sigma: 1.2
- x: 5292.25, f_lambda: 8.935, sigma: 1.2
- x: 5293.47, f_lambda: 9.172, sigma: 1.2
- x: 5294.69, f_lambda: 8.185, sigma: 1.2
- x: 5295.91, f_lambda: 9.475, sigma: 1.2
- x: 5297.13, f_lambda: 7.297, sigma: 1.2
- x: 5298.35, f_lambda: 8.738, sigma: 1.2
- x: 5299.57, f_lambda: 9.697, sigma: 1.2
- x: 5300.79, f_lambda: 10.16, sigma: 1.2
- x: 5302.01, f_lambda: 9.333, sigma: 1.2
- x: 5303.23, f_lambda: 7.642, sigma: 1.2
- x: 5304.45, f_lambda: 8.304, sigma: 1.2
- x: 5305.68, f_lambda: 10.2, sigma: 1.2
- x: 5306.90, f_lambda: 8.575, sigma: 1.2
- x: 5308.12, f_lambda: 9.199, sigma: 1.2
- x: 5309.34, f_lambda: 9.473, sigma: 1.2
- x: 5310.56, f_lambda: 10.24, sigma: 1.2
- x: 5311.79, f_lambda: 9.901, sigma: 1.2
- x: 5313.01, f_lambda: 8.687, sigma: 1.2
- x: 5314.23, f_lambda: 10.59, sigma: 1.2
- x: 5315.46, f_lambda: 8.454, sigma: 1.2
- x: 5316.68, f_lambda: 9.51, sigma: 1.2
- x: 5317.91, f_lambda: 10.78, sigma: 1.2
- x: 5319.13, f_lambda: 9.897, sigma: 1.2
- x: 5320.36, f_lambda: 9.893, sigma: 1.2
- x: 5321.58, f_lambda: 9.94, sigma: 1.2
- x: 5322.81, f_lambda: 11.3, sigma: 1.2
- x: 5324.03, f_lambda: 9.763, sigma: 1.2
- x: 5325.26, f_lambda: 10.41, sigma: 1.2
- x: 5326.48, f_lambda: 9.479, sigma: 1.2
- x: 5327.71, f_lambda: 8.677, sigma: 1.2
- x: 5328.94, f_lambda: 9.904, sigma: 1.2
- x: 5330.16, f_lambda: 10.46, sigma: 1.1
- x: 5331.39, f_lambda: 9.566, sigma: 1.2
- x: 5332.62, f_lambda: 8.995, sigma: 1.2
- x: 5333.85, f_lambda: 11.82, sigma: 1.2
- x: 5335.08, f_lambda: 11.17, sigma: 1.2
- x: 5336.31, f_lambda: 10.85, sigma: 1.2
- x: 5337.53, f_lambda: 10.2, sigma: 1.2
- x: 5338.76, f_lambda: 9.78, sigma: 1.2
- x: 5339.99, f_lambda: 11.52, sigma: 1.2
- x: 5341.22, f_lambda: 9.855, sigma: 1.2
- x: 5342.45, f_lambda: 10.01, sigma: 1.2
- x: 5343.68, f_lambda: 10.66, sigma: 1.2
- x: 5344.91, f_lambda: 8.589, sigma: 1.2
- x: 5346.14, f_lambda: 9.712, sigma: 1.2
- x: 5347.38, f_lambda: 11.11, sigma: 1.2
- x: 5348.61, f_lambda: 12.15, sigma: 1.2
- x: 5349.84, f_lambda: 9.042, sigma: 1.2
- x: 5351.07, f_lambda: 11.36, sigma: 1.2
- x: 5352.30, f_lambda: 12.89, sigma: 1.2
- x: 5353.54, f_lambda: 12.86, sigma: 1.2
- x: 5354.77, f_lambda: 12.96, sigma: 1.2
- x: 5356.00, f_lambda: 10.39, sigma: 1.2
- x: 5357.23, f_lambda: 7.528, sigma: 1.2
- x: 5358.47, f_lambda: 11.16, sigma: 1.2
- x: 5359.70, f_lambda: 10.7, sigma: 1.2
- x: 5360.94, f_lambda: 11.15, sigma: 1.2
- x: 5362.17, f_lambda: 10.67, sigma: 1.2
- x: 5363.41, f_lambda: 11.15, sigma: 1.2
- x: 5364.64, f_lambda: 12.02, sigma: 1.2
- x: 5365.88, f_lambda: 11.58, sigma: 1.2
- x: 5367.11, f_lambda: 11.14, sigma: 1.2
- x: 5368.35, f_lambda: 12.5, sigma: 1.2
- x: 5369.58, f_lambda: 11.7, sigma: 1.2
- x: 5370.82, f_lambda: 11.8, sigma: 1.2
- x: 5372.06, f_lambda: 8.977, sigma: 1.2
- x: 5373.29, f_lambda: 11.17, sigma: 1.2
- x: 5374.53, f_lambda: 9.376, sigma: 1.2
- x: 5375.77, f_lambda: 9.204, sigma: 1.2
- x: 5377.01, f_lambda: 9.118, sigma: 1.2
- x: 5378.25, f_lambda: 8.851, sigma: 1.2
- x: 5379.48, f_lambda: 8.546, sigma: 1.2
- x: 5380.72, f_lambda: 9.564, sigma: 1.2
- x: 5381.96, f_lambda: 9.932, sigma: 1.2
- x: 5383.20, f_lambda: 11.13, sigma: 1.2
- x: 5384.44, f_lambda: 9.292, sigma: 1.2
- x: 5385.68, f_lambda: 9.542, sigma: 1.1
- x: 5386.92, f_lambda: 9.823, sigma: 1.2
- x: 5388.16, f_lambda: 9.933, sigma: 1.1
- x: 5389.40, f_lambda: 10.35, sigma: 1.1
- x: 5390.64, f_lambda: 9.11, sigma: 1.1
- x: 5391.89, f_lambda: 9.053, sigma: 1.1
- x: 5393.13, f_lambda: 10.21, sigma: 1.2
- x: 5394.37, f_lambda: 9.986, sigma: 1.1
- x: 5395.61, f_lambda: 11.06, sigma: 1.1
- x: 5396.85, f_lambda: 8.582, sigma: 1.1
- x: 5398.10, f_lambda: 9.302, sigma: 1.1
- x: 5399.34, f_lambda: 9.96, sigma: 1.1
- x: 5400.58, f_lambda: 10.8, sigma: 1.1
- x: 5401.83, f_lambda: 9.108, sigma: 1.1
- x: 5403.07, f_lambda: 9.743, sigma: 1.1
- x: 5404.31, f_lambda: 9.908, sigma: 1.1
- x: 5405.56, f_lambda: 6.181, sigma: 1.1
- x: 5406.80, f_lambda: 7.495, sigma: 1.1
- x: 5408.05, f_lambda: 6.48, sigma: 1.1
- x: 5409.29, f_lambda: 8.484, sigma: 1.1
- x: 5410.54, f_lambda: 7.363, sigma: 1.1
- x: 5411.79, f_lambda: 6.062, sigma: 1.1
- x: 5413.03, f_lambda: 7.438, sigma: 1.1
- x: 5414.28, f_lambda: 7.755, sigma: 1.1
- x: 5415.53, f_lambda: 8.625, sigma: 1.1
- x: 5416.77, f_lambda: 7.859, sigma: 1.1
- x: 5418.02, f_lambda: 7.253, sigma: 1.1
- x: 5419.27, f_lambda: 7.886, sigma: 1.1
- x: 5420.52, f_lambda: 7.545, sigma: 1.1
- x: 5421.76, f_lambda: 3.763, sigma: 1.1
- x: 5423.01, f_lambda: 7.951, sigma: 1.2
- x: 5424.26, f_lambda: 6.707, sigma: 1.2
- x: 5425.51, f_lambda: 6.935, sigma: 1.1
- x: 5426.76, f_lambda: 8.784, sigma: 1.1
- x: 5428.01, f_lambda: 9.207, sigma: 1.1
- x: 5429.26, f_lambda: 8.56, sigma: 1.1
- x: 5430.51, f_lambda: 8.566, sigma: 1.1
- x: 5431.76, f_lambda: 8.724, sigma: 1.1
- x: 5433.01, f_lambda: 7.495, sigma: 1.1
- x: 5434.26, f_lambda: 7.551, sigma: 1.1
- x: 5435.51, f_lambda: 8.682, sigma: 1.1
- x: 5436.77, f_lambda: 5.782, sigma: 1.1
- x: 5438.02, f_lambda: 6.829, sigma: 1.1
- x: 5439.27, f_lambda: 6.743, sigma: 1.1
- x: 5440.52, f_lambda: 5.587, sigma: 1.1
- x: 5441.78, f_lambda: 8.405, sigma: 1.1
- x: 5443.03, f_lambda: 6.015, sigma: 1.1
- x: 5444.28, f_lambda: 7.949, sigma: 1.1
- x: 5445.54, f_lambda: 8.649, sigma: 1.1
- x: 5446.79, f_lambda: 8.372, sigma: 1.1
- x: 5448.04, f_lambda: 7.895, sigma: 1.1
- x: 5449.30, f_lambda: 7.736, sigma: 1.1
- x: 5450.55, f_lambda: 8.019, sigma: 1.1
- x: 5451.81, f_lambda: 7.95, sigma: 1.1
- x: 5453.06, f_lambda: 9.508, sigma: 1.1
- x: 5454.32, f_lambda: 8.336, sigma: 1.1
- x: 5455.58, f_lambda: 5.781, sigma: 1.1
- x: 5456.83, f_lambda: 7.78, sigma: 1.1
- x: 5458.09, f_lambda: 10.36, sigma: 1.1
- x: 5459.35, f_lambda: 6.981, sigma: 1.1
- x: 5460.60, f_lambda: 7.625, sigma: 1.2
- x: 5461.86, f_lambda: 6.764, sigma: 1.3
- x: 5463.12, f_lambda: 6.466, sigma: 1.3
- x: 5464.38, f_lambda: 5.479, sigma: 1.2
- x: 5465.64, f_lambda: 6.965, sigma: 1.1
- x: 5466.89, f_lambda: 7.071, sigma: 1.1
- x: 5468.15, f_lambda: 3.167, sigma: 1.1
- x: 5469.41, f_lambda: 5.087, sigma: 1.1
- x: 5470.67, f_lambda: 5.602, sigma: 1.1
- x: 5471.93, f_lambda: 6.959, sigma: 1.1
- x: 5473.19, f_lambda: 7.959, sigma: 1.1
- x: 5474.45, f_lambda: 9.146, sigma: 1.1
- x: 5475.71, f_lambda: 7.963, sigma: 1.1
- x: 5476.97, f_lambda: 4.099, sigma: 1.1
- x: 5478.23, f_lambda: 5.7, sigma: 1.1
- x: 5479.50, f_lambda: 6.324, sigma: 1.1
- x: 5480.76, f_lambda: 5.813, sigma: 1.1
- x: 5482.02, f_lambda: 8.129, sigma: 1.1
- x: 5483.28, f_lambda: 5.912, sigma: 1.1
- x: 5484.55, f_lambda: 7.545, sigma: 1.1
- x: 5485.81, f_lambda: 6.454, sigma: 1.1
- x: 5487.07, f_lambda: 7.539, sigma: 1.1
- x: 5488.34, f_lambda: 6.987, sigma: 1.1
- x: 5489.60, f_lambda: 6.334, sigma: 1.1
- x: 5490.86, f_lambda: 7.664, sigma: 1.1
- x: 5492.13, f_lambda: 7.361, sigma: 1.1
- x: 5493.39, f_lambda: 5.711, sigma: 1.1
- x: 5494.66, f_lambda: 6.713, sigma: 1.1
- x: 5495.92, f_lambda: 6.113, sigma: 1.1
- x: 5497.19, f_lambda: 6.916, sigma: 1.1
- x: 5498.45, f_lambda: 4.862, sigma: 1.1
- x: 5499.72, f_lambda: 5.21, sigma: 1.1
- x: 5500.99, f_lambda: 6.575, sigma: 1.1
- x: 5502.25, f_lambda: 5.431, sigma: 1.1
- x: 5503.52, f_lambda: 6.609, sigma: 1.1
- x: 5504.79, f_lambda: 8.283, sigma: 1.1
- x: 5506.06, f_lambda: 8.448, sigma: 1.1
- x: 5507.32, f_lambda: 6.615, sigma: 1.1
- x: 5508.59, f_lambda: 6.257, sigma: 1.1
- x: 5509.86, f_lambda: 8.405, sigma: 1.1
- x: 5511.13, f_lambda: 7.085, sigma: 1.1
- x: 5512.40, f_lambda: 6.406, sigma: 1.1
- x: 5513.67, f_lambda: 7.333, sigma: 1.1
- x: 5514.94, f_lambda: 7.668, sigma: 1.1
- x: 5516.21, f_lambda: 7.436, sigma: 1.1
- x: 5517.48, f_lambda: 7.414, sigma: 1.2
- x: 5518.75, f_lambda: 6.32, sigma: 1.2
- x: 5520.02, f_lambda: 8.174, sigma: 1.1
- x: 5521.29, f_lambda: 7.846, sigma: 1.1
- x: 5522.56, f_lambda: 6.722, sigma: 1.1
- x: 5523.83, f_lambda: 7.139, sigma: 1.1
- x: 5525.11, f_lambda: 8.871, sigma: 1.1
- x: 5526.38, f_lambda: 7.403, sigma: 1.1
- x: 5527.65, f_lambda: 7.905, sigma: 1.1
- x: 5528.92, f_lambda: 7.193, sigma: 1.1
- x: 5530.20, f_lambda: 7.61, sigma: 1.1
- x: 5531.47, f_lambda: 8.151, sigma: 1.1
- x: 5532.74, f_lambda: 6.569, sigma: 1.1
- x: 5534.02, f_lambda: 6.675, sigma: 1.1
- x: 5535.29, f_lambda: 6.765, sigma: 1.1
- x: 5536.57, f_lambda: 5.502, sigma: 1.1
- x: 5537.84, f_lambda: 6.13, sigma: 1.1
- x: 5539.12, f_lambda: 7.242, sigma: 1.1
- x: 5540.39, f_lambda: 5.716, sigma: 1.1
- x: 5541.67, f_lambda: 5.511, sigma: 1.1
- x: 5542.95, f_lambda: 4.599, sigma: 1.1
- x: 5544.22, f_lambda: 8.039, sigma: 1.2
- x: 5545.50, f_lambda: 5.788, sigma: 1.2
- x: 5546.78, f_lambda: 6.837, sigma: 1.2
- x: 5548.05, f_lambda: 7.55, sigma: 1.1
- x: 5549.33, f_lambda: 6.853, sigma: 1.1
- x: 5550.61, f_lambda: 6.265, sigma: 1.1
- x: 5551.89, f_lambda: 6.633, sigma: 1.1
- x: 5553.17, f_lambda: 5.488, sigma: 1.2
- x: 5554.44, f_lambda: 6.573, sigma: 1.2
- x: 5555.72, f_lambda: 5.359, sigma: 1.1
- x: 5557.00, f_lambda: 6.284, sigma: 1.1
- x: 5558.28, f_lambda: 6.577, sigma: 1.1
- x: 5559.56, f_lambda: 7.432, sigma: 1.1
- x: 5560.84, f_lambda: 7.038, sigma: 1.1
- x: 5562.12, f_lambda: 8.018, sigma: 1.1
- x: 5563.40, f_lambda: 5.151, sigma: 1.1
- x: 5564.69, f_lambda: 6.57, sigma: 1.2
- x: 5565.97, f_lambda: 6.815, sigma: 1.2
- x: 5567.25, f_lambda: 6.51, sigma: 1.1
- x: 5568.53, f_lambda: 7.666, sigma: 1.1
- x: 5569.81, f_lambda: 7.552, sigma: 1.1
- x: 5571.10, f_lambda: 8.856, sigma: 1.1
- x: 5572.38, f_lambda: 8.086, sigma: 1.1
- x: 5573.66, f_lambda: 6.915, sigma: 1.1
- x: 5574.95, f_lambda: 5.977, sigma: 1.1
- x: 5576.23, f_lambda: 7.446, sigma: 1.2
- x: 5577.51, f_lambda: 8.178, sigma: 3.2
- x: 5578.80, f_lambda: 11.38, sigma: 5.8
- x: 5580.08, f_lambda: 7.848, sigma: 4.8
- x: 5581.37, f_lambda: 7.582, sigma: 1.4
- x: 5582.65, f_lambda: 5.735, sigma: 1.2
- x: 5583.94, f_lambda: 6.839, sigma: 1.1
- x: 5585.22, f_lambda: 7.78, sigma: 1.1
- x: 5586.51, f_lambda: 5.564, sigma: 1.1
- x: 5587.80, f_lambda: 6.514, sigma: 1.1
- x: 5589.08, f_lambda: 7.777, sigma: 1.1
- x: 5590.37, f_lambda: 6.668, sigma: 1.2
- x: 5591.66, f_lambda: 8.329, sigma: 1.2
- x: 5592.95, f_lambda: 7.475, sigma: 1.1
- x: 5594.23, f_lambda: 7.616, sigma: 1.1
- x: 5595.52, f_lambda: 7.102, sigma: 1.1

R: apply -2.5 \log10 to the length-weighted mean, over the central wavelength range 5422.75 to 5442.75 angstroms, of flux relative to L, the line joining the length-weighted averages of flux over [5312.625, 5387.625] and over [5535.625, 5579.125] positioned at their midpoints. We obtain 0.17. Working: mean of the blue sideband 10.3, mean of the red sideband 6.81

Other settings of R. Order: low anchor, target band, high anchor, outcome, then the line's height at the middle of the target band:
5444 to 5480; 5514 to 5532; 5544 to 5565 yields -0.12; 6.78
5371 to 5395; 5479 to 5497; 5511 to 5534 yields 0.18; 7.96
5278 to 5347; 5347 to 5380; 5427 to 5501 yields -0.23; 8.68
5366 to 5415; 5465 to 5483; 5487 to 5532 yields 0.21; 7.76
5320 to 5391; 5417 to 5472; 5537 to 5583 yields 0.21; 8.87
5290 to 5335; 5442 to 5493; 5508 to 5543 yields 0.09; 7.72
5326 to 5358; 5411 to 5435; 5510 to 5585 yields 0.19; 9.1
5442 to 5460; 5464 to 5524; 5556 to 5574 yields 0.13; 7.63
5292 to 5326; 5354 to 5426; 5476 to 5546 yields -0.11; 8.37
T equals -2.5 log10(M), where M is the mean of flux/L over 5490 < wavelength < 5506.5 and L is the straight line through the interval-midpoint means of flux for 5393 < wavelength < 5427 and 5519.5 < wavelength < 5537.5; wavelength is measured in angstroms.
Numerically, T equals 0.14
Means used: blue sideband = 8.15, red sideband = 7.3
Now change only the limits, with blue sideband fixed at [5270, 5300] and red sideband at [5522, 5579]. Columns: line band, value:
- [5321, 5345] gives -0.20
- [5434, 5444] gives 0.11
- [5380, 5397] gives -0.21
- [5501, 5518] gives 0.01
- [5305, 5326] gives -0.14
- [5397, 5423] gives 0.00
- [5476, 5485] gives 0.19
